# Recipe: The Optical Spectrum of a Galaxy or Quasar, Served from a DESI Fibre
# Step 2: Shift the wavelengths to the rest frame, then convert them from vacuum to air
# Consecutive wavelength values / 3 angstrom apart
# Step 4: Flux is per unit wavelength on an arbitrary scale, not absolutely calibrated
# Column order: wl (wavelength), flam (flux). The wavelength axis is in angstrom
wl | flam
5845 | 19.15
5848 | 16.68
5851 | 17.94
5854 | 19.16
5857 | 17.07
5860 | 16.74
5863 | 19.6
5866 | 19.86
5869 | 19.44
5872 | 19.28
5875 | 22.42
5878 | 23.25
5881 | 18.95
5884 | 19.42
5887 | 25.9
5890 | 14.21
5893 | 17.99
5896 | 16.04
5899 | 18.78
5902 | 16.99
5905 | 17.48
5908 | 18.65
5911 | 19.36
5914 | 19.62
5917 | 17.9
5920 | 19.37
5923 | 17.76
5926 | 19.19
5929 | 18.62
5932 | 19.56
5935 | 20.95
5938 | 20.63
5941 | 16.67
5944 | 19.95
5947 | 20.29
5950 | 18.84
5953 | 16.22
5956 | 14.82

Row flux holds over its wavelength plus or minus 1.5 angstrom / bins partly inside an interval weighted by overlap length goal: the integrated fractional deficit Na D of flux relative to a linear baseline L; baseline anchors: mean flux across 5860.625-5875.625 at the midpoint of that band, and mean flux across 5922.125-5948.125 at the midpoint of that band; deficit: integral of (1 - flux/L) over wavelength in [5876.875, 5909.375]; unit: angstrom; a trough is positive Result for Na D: 1.3 angstrom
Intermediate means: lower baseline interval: 19.8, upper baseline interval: 19.3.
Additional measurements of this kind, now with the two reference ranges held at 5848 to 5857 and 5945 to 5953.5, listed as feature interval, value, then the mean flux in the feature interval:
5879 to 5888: -1.5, 21.3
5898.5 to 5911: 0.2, 18.1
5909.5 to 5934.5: -0.6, 19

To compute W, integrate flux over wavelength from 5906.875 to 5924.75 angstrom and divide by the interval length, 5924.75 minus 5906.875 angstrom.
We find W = 18.8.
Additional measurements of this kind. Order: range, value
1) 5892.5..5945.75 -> 18.7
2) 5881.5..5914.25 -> 18.6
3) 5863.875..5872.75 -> 19.6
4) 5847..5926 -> 18.9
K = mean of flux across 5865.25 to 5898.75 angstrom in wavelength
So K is 19.7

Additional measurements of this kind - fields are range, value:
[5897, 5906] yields 17.7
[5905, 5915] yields 18.9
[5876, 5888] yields 21.7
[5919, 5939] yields 19.4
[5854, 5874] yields 18.8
